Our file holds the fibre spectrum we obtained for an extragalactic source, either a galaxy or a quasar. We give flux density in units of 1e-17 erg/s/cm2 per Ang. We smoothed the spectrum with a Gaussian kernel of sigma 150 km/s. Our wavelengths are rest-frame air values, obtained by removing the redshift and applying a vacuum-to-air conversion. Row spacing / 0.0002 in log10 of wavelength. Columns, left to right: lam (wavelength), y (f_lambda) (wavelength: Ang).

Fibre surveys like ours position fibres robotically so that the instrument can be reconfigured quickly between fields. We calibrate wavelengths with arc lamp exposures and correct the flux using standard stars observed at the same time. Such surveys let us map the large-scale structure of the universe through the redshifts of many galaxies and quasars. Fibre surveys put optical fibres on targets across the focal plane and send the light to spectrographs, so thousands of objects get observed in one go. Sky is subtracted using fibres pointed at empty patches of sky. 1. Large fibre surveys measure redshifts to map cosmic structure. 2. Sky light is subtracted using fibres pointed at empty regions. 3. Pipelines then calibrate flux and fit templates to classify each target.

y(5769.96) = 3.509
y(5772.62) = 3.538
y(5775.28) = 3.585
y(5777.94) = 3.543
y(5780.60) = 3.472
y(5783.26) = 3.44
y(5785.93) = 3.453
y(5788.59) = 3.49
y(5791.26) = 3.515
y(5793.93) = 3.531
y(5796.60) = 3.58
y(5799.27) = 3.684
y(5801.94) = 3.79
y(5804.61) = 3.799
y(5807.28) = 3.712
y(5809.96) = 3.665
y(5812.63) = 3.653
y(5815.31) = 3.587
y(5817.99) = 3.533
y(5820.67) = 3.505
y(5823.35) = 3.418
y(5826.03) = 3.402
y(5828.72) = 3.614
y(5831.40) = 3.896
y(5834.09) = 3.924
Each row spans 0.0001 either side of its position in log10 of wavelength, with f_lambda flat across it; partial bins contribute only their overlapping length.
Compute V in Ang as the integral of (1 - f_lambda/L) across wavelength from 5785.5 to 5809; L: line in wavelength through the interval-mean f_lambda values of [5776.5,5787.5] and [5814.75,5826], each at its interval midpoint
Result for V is -0.9 Ang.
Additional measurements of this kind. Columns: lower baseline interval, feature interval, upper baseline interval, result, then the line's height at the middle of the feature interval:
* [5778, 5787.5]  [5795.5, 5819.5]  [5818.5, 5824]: -1.3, 3.47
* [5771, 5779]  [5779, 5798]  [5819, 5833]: 0.3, 3.56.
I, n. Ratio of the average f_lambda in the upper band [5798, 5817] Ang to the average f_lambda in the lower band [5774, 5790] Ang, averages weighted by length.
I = 1.06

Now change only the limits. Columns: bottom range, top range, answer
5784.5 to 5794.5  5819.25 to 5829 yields 0.99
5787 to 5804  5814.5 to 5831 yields 0.98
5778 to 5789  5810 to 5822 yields 1.03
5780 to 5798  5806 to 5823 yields 1.03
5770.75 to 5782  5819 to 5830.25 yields 0.99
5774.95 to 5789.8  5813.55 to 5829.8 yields 1.01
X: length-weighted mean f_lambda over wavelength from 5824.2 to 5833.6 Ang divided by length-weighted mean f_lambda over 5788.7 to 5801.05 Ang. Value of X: 1.02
